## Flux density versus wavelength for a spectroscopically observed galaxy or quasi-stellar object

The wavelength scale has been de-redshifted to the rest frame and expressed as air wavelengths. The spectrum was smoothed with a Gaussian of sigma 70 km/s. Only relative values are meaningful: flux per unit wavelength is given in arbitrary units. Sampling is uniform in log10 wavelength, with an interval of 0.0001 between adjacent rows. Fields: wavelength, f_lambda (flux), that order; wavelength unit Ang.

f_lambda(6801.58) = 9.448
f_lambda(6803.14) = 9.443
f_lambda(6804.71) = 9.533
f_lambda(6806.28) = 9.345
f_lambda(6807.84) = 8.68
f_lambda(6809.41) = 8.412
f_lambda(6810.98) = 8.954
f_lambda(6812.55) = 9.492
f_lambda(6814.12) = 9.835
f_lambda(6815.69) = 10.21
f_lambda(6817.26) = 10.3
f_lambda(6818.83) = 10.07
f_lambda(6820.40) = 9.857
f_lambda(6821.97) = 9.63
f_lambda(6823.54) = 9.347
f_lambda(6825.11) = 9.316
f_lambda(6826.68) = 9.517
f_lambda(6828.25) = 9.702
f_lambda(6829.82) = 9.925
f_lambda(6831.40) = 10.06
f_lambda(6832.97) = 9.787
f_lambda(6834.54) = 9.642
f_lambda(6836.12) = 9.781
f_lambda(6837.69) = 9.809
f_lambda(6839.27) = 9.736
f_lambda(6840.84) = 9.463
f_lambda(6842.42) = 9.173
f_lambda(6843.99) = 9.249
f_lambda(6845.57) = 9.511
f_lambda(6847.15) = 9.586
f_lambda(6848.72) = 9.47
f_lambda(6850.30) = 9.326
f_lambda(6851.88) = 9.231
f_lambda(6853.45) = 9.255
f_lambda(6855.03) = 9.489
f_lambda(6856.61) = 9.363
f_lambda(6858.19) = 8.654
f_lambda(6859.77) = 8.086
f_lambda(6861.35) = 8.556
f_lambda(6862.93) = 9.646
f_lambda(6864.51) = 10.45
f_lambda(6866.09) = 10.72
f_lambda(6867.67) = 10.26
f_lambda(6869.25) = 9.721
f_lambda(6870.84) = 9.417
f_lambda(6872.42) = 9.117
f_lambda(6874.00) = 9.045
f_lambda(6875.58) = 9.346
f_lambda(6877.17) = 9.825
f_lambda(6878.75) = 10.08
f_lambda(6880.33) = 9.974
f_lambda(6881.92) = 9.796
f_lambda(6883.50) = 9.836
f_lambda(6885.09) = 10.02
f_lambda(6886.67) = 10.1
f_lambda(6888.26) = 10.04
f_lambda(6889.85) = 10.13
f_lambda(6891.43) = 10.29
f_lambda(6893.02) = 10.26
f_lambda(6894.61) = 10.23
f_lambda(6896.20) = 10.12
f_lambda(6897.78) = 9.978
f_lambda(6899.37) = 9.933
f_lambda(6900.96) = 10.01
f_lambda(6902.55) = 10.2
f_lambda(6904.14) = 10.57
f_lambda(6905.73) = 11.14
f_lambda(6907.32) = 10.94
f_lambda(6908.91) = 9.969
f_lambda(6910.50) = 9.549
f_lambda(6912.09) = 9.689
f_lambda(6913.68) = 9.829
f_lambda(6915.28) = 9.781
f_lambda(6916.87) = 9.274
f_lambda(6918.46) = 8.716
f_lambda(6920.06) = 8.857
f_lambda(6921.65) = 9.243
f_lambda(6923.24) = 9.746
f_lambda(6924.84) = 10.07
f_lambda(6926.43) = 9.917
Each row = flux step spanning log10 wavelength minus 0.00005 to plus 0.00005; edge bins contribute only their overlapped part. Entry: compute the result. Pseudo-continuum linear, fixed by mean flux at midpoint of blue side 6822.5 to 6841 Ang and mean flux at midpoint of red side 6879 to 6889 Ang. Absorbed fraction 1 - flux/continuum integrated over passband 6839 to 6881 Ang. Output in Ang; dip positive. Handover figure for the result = 1.6 Ang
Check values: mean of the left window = 9.68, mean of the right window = 9.97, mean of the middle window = 9.47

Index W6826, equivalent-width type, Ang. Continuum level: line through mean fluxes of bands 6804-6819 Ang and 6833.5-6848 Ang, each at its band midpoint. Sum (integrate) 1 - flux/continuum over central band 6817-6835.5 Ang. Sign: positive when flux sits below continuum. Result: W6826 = -0.5 Ang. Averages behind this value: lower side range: 9.46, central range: 9.75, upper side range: 9.55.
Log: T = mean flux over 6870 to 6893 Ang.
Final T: 9.8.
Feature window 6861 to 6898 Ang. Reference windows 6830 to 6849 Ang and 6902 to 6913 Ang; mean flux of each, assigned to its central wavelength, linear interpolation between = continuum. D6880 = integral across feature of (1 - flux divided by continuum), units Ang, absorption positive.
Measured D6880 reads 0.5 Ang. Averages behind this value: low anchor 9.62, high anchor 10.3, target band 9.89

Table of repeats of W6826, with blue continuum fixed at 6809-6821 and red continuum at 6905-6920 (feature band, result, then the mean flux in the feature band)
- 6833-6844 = 0.1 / 9.59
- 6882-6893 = -0.3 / 10.1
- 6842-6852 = 0.3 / 9.38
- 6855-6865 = 0.6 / 9.11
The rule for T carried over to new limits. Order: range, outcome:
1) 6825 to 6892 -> 9.62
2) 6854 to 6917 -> 9.84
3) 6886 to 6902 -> 10.1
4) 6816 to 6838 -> 9.78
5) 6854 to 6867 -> 9.37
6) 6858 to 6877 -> 9.45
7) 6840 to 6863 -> 9.19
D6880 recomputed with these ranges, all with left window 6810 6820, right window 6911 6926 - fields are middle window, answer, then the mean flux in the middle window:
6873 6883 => -0.08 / 9.68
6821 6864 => 1.21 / 9.43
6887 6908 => -1.64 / 10.3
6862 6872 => -0.37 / 9.98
